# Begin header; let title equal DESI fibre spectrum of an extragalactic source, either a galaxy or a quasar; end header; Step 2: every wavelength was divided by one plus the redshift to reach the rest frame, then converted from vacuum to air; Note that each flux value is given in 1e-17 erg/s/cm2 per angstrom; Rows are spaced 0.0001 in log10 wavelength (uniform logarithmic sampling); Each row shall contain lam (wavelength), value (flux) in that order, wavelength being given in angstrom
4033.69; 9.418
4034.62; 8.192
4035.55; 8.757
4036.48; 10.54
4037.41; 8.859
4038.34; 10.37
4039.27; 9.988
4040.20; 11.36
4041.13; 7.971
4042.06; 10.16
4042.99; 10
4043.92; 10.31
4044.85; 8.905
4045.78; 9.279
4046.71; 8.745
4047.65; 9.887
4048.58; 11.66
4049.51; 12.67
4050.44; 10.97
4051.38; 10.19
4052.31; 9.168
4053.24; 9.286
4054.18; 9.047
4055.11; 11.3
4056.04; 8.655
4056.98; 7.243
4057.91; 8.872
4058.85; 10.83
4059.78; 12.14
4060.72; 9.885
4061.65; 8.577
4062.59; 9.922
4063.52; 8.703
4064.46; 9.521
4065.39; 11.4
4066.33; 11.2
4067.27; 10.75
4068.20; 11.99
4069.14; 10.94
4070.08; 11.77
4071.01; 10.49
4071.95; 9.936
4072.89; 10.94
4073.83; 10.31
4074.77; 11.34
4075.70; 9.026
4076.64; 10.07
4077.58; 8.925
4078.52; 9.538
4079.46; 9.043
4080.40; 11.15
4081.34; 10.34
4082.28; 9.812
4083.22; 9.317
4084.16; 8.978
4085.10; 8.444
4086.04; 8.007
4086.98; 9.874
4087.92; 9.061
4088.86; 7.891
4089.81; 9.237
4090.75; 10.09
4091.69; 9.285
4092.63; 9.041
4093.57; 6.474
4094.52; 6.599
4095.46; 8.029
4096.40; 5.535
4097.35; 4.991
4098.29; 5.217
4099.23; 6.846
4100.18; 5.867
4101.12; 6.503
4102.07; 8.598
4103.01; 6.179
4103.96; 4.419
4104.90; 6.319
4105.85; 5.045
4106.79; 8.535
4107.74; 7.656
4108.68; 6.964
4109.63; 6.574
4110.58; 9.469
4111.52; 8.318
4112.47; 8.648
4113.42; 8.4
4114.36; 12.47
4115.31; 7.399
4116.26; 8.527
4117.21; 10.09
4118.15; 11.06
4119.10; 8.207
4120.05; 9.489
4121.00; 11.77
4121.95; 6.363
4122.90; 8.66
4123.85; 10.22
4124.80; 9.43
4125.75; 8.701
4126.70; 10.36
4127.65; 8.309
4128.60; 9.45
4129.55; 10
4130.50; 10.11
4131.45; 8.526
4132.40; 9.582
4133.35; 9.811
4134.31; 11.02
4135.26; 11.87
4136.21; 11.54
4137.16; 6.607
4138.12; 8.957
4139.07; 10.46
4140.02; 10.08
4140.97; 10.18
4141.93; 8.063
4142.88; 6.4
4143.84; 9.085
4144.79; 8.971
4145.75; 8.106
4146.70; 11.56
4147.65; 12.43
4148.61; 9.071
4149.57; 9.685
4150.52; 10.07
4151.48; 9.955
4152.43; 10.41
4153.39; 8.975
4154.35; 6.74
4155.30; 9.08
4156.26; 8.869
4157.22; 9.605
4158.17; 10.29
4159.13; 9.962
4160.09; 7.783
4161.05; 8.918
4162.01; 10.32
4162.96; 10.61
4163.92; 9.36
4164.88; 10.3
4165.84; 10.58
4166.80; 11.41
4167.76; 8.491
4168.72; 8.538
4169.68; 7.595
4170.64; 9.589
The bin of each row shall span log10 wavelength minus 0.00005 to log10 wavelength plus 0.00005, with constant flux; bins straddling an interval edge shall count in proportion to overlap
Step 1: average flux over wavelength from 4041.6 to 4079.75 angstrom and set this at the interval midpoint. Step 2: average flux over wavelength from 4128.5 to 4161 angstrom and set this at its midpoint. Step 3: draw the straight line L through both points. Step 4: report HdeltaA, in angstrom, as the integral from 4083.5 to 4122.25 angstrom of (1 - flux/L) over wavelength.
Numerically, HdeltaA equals 7.2 angstrom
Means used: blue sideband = 10.1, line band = 7.98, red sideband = 9.5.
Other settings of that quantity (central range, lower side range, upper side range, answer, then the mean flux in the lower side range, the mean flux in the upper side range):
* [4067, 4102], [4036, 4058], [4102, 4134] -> 1.1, 9.83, 8.65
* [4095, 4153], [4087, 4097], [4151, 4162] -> -0.1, 8.16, 9.19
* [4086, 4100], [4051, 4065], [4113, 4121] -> 2.8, 9.57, 9.6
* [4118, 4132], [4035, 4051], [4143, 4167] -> 0.6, 10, 9.62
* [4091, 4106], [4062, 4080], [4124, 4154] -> 5.1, 10.3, 9.6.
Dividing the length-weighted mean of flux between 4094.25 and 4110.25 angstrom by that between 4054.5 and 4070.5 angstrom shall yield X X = 0.64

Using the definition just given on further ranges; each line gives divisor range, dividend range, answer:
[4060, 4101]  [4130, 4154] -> 1.05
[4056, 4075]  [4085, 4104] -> 0.73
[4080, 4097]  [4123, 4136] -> 1.13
